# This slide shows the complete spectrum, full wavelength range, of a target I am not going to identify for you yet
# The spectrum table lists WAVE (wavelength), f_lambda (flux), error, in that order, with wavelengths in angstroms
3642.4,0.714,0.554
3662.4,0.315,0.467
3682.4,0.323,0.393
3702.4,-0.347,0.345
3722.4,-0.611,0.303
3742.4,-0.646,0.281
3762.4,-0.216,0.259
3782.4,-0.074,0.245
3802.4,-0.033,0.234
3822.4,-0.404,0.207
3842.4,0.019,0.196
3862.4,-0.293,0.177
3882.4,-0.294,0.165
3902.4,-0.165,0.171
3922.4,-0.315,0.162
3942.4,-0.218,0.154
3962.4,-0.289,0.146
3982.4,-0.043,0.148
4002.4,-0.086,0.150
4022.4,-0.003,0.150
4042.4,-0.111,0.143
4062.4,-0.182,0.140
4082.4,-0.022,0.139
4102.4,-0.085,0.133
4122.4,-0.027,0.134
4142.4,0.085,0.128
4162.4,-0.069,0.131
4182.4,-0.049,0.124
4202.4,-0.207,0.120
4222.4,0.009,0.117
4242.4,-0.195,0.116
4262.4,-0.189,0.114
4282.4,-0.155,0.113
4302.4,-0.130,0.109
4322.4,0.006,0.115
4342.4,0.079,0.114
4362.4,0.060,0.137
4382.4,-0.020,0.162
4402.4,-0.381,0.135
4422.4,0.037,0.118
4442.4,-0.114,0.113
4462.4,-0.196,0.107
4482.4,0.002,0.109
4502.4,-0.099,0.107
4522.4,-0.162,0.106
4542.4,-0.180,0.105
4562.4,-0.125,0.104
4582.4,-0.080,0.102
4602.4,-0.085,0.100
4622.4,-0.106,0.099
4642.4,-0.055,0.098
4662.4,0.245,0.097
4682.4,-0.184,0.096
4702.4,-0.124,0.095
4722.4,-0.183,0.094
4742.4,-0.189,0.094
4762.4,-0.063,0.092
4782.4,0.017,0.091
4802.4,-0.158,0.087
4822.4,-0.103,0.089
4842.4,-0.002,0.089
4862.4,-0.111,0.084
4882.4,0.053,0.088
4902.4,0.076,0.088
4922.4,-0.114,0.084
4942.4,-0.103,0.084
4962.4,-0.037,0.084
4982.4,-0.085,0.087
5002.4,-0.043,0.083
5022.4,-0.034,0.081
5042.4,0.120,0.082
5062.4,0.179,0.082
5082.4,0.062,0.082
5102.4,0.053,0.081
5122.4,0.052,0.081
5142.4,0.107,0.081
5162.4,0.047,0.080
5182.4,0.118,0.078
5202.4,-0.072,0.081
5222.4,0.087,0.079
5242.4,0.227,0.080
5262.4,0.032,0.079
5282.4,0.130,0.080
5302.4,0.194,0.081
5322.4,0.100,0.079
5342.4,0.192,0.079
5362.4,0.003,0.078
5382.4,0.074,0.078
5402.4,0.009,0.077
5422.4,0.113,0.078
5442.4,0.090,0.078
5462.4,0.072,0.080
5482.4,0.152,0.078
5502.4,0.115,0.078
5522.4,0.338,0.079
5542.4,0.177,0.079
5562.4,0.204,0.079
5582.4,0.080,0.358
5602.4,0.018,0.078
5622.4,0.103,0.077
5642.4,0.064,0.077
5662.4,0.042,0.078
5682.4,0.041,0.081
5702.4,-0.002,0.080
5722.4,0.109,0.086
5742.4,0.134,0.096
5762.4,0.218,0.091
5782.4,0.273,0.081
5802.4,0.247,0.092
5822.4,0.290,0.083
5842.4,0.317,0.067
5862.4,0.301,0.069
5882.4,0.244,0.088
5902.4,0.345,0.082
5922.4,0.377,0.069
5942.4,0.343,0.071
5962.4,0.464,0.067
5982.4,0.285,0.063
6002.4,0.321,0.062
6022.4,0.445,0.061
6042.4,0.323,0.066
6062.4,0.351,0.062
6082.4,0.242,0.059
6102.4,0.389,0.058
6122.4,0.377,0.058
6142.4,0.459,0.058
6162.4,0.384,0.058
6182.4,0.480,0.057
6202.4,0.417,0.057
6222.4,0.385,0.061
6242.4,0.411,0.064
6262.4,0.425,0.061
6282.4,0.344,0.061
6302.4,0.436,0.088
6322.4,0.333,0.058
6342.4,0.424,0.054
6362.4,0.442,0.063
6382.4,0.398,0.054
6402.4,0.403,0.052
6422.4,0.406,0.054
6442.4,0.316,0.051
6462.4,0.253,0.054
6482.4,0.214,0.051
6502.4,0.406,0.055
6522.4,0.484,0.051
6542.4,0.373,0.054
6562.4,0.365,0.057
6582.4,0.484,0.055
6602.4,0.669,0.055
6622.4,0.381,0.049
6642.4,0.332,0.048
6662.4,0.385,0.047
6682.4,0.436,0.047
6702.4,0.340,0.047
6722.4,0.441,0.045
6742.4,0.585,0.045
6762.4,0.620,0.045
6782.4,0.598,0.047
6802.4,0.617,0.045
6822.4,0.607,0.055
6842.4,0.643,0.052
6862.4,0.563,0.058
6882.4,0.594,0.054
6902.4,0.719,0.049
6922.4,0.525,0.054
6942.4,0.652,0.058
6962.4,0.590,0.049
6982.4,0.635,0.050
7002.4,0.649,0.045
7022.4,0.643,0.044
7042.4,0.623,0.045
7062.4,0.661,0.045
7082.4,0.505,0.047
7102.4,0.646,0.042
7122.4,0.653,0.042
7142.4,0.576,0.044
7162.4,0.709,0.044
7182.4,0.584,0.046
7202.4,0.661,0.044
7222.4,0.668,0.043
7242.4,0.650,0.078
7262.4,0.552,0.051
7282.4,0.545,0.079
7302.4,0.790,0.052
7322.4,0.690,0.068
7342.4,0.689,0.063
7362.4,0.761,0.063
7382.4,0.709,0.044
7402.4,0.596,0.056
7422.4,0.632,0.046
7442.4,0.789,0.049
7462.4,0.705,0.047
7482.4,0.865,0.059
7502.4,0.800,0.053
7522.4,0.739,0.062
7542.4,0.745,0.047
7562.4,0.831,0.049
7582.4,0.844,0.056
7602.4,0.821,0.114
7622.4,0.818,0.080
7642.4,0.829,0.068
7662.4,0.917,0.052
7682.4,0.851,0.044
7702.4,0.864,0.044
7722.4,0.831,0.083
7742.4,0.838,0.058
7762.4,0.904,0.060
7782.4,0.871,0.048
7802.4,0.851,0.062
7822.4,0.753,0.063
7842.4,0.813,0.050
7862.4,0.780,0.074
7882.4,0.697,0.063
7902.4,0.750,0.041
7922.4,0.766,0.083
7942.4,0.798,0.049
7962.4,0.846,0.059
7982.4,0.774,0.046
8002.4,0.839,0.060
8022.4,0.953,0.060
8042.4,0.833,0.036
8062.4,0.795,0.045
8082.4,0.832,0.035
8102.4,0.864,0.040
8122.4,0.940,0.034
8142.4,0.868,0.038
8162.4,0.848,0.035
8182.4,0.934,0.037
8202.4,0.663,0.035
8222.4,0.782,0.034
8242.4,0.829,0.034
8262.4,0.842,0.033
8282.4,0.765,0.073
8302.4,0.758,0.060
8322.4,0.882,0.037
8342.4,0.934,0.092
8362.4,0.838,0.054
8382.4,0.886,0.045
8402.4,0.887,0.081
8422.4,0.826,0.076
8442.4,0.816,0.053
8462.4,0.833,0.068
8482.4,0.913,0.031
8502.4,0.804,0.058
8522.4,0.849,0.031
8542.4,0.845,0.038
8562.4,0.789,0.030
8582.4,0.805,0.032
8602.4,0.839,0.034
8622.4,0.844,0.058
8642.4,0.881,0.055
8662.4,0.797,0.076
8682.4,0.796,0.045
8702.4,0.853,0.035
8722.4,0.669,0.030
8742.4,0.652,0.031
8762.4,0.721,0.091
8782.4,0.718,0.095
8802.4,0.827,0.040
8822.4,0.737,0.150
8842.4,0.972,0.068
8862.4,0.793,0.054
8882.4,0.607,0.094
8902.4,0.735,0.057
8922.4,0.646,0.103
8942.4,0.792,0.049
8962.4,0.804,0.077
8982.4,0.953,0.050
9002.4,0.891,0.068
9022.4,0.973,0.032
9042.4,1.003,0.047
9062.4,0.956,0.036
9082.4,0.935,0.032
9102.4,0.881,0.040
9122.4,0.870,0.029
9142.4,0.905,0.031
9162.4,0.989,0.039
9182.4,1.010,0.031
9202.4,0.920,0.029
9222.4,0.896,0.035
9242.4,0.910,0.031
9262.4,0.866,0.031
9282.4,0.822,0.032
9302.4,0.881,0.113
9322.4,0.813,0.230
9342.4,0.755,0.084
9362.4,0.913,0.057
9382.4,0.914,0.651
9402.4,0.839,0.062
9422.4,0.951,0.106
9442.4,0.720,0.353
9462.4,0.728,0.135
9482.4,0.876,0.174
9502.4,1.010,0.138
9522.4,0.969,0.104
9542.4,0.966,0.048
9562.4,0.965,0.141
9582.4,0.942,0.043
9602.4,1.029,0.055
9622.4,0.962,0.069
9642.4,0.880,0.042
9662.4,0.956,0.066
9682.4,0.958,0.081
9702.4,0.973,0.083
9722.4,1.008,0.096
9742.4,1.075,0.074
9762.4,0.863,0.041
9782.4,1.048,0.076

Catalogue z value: 0.69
